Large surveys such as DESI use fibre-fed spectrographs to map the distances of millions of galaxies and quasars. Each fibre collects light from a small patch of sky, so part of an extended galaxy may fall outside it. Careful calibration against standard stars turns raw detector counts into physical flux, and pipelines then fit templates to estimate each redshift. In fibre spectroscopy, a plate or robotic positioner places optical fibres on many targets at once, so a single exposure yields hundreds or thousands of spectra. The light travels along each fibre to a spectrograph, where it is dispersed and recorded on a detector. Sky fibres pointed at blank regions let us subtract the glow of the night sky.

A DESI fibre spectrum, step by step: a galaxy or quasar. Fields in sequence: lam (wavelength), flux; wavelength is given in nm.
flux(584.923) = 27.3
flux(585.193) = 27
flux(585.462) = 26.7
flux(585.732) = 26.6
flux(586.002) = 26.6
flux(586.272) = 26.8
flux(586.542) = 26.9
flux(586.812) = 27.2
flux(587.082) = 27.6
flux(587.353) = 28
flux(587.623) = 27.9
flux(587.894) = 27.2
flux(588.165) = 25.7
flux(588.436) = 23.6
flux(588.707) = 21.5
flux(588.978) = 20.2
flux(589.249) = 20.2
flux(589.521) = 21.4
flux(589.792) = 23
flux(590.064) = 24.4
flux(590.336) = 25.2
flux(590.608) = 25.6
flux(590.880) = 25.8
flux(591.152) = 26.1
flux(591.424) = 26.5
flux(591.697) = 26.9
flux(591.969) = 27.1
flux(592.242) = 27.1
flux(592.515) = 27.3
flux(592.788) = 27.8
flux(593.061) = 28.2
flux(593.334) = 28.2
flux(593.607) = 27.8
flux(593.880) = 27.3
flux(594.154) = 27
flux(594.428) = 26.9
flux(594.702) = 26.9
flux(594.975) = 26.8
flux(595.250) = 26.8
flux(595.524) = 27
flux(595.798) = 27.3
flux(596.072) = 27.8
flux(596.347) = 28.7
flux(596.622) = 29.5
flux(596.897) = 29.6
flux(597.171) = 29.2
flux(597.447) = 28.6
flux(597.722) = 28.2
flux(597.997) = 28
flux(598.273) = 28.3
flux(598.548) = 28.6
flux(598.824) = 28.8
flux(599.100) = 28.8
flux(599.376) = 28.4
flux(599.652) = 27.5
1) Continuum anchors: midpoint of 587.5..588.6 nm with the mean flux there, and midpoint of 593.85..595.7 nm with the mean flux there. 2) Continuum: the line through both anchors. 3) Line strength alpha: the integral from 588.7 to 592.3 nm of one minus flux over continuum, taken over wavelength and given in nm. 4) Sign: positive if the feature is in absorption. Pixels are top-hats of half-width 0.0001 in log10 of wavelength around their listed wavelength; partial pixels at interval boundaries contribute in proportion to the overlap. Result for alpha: 0.26 nm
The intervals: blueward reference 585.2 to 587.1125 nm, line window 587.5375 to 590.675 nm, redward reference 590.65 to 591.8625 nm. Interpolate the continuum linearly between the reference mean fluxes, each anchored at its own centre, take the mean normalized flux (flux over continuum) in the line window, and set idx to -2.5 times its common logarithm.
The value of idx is 0.12 mag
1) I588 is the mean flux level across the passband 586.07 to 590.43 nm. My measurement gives 24.8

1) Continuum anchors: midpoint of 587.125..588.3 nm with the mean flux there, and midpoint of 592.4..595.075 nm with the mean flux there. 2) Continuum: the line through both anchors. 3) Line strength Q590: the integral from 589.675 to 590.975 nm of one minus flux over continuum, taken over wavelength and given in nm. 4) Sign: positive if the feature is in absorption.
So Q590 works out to 0.12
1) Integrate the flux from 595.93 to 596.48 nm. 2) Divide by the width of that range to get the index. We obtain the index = 28.2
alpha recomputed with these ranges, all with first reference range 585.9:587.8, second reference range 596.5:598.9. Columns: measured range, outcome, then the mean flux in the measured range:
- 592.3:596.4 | 0.127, 27.4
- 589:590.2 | 0.243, 22.1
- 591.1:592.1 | 0.044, 26.7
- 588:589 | 0.158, 23.2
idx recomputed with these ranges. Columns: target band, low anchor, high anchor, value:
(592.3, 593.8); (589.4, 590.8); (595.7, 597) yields -0.07 mag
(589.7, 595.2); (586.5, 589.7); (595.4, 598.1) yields 0.00 mag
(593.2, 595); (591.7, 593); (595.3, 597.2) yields 0.02 mag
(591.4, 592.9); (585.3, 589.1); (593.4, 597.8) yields 0.00 mag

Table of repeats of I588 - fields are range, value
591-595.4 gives 27.2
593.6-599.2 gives 28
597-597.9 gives 28.7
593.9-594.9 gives 27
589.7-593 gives 26.2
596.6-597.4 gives 29.3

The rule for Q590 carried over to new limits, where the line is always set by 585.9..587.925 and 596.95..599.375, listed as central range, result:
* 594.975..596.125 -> 0.047 nm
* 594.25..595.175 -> 0.043 nm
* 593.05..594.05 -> 0.009 nm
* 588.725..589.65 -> 0.230 nm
